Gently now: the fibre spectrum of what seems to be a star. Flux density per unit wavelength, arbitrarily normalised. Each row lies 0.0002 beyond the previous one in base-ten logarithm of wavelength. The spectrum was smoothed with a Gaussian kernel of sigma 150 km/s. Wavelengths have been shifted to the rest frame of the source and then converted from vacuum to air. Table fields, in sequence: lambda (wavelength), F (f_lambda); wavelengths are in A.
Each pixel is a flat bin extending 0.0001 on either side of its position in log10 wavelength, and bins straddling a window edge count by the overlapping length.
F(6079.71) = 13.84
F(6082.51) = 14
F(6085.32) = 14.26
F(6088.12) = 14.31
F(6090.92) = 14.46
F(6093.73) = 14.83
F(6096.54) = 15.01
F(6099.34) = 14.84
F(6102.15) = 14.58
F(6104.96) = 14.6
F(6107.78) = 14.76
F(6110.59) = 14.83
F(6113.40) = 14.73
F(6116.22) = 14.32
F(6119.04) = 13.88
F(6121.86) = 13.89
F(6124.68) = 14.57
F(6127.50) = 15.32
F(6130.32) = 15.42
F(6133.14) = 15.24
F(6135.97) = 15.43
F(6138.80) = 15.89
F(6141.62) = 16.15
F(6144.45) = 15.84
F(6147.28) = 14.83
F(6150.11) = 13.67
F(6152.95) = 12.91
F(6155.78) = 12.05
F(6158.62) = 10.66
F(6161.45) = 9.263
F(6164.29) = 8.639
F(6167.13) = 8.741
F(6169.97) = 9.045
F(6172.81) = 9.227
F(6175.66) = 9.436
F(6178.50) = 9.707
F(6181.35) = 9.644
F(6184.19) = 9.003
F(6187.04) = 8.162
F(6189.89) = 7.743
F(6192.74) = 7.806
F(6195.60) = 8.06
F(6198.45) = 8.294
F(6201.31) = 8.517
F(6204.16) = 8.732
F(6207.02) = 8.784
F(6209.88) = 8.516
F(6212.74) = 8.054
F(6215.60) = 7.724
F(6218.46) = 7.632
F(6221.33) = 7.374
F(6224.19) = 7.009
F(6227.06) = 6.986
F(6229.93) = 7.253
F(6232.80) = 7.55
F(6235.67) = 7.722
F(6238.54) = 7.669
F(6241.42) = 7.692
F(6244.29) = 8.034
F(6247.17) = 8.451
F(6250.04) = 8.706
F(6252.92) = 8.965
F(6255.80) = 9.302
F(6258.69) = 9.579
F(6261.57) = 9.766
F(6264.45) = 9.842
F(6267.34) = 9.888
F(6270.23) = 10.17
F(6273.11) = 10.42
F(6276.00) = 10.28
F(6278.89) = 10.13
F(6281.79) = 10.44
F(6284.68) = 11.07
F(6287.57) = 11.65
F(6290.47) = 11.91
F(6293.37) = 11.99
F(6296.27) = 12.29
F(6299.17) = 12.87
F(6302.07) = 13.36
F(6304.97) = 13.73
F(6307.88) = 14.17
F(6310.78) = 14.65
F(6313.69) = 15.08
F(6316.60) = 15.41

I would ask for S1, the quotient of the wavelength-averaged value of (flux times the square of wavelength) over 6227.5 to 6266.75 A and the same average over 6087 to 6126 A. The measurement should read 0.6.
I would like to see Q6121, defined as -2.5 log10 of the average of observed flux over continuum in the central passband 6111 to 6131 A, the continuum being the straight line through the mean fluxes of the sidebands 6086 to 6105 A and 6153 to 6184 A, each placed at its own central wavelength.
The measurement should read -0.13 mag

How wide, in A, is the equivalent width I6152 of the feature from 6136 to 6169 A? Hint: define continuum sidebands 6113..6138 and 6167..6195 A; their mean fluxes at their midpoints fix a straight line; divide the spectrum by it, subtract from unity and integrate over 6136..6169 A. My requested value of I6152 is -1.8 A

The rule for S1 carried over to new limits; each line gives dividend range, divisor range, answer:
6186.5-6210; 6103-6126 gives 0.59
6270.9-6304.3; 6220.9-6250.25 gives 1.53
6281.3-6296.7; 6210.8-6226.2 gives 1.56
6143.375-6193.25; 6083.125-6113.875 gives 0.72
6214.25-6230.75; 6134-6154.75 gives 0.50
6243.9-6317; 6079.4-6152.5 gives 0.80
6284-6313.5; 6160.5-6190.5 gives 1.49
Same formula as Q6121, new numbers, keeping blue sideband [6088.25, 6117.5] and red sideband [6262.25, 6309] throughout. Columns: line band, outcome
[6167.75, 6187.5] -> 0.405 mag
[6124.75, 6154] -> -0.077 mag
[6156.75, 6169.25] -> 0.402 mag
